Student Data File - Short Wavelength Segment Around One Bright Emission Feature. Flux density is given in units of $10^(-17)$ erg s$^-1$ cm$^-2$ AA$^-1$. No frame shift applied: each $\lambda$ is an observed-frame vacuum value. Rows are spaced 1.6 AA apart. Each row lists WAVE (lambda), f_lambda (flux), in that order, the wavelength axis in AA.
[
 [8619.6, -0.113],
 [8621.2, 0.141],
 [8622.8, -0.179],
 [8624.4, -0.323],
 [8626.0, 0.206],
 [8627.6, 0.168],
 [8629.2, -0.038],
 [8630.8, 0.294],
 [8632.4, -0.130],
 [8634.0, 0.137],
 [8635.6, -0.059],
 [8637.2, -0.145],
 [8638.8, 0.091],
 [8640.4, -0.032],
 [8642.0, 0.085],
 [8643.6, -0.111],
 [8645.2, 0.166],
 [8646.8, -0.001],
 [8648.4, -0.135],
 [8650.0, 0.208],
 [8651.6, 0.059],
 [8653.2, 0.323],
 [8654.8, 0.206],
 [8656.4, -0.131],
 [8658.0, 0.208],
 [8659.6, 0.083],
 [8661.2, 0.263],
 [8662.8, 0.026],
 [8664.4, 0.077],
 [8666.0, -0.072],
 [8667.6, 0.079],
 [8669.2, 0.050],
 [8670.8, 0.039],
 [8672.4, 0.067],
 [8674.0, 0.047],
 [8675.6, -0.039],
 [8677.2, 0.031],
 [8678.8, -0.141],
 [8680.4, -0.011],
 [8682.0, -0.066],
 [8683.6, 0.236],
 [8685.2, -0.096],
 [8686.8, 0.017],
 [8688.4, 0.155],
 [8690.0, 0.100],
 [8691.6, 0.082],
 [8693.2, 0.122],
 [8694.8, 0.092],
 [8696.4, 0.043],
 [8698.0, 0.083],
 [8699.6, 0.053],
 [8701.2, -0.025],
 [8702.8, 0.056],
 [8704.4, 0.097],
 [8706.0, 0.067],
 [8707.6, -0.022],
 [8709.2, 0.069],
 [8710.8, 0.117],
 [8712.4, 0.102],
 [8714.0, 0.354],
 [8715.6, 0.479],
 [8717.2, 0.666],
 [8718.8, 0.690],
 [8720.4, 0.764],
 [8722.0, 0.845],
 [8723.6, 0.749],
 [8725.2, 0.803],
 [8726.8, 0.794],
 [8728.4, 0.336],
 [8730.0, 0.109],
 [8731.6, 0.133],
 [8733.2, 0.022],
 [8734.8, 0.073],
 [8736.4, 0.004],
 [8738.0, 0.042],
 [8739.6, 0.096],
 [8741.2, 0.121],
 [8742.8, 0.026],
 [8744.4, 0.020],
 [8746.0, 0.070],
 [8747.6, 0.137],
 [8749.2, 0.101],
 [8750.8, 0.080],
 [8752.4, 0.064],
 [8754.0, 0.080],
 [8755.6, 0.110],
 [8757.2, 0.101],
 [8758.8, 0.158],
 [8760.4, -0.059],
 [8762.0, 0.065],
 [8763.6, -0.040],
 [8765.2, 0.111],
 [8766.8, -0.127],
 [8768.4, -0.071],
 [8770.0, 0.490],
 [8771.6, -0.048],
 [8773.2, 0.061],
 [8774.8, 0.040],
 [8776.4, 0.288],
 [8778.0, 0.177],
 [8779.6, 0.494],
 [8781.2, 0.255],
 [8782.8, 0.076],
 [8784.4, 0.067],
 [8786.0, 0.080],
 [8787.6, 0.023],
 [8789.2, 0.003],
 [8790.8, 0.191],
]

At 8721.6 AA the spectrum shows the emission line [O II]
